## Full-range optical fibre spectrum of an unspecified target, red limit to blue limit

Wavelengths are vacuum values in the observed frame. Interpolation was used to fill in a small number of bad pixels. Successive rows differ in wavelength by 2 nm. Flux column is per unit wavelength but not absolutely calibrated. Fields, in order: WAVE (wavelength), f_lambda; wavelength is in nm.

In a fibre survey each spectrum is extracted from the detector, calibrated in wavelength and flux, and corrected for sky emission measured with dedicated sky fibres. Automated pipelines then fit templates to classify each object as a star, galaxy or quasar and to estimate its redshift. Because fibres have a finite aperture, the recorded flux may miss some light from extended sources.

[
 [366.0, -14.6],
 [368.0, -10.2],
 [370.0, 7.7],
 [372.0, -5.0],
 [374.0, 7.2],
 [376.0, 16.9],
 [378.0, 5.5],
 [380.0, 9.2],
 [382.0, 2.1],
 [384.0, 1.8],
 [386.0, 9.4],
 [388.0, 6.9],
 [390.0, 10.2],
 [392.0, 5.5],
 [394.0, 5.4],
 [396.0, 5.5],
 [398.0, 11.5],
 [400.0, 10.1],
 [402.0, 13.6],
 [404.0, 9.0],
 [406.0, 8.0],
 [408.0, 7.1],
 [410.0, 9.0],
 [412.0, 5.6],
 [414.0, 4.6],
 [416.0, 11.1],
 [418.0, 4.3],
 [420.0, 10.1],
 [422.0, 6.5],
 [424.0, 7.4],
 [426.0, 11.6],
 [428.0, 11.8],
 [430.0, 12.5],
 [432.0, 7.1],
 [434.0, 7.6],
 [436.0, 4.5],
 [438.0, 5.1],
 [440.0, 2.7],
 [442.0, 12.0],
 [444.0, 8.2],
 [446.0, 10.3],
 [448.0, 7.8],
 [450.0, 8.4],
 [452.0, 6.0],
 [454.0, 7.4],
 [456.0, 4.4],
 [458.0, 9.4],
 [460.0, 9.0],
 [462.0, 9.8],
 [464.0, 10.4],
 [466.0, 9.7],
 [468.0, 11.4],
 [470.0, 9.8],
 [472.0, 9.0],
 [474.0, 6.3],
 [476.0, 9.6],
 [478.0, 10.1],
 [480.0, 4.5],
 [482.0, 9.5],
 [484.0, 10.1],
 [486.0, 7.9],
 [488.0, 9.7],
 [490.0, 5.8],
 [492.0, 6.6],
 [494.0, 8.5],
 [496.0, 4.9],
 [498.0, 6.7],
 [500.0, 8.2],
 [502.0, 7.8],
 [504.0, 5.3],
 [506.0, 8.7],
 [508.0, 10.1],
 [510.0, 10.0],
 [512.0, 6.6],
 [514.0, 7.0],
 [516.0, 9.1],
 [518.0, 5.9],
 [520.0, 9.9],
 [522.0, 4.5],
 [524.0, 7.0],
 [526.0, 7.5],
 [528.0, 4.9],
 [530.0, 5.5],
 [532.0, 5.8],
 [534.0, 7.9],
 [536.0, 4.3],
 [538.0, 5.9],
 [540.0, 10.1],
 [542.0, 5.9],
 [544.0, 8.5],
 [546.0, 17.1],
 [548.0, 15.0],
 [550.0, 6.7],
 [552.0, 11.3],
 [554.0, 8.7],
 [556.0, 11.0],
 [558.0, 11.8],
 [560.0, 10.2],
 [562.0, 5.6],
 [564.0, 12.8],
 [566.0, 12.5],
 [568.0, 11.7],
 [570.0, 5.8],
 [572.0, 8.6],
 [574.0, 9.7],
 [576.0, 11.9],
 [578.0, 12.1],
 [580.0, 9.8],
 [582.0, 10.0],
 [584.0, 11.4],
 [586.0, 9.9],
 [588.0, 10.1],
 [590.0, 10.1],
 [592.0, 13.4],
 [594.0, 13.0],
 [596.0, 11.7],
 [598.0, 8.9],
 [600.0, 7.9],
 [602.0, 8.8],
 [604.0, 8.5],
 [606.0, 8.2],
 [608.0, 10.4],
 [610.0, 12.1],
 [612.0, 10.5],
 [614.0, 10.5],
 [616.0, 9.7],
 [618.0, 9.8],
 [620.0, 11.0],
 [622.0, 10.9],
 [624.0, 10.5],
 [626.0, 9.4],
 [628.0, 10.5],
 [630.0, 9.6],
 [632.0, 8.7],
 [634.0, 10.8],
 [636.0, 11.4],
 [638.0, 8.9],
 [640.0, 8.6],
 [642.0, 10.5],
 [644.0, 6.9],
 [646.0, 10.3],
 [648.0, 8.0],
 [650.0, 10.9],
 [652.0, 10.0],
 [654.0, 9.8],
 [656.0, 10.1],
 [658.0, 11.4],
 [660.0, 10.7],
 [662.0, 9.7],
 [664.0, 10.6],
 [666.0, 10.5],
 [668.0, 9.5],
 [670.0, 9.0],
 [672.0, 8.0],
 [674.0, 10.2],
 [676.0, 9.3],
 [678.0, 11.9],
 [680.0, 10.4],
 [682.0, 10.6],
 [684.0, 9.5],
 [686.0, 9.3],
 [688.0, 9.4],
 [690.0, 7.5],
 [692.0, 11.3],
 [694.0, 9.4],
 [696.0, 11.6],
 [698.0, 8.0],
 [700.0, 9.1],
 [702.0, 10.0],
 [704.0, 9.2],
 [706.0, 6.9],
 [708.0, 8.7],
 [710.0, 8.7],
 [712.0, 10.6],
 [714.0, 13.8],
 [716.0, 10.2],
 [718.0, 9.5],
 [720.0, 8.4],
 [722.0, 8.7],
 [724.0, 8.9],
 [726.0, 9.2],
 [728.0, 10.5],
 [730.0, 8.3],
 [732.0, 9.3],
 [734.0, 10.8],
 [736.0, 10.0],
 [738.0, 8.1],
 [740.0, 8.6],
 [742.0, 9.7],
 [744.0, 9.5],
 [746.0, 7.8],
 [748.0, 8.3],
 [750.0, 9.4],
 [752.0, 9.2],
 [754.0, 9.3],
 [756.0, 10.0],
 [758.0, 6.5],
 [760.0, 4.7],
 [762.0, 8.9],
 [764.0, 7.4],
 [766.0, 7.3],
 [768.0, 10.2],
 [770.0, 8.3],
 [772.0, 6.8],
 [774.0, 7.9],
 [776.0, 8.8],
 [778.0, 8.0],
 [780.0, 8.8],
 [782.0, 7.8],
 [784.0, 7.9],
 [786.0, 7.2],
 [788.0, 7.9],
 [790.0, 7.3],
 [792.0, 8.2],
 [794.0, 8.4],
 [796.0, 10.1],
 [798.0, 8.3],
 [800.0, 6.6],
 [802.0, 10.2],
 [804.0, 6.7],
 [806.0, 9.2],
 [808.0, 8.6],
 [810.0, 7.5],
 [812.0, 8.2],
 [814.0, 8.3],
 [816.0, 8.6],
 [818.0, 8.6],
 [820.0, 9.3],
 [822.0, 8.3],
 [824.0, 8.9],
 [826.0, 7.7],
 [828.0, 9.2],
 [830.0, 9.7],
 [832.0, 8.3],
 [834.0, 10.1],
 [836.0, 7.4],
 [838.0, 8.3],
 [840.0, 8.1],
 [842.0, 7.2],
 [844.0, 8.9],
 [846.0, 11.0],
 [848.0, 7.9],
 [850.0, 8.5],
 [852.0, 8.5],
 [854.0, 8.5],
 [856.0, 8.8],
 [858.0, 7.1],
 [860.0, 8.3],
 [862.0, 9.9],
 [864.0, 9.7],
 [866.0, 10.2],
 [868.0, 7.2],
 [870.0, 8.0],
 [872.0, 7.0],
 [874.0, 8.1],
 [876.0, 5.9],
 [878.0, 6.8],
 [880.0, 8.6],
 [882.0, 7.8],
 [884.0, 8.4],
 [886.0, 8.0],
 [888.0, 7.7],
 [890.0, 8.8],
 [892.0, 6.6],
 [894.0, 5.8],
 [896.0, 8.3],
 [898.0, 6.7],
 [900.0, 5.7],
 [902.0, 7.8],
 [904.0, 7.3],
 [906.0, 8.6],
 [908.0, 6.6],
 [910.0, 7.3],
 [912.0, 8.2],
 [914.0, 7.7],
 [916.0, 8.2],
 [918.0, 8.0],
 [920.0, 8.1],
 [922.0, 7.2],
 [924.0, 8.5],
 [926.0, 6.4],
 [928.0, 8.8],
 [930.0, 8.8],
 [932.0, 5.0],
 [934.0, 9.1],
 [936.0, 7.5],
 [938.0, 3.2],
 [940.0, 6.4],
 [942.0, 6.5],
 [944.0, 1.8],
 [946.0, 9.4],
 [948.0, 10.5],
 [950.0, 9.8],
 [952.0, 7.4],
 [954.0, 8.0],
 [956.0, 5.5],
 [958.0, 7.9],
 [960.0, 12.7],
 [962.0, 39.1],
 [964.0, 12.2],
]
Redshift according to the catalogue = 0.467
